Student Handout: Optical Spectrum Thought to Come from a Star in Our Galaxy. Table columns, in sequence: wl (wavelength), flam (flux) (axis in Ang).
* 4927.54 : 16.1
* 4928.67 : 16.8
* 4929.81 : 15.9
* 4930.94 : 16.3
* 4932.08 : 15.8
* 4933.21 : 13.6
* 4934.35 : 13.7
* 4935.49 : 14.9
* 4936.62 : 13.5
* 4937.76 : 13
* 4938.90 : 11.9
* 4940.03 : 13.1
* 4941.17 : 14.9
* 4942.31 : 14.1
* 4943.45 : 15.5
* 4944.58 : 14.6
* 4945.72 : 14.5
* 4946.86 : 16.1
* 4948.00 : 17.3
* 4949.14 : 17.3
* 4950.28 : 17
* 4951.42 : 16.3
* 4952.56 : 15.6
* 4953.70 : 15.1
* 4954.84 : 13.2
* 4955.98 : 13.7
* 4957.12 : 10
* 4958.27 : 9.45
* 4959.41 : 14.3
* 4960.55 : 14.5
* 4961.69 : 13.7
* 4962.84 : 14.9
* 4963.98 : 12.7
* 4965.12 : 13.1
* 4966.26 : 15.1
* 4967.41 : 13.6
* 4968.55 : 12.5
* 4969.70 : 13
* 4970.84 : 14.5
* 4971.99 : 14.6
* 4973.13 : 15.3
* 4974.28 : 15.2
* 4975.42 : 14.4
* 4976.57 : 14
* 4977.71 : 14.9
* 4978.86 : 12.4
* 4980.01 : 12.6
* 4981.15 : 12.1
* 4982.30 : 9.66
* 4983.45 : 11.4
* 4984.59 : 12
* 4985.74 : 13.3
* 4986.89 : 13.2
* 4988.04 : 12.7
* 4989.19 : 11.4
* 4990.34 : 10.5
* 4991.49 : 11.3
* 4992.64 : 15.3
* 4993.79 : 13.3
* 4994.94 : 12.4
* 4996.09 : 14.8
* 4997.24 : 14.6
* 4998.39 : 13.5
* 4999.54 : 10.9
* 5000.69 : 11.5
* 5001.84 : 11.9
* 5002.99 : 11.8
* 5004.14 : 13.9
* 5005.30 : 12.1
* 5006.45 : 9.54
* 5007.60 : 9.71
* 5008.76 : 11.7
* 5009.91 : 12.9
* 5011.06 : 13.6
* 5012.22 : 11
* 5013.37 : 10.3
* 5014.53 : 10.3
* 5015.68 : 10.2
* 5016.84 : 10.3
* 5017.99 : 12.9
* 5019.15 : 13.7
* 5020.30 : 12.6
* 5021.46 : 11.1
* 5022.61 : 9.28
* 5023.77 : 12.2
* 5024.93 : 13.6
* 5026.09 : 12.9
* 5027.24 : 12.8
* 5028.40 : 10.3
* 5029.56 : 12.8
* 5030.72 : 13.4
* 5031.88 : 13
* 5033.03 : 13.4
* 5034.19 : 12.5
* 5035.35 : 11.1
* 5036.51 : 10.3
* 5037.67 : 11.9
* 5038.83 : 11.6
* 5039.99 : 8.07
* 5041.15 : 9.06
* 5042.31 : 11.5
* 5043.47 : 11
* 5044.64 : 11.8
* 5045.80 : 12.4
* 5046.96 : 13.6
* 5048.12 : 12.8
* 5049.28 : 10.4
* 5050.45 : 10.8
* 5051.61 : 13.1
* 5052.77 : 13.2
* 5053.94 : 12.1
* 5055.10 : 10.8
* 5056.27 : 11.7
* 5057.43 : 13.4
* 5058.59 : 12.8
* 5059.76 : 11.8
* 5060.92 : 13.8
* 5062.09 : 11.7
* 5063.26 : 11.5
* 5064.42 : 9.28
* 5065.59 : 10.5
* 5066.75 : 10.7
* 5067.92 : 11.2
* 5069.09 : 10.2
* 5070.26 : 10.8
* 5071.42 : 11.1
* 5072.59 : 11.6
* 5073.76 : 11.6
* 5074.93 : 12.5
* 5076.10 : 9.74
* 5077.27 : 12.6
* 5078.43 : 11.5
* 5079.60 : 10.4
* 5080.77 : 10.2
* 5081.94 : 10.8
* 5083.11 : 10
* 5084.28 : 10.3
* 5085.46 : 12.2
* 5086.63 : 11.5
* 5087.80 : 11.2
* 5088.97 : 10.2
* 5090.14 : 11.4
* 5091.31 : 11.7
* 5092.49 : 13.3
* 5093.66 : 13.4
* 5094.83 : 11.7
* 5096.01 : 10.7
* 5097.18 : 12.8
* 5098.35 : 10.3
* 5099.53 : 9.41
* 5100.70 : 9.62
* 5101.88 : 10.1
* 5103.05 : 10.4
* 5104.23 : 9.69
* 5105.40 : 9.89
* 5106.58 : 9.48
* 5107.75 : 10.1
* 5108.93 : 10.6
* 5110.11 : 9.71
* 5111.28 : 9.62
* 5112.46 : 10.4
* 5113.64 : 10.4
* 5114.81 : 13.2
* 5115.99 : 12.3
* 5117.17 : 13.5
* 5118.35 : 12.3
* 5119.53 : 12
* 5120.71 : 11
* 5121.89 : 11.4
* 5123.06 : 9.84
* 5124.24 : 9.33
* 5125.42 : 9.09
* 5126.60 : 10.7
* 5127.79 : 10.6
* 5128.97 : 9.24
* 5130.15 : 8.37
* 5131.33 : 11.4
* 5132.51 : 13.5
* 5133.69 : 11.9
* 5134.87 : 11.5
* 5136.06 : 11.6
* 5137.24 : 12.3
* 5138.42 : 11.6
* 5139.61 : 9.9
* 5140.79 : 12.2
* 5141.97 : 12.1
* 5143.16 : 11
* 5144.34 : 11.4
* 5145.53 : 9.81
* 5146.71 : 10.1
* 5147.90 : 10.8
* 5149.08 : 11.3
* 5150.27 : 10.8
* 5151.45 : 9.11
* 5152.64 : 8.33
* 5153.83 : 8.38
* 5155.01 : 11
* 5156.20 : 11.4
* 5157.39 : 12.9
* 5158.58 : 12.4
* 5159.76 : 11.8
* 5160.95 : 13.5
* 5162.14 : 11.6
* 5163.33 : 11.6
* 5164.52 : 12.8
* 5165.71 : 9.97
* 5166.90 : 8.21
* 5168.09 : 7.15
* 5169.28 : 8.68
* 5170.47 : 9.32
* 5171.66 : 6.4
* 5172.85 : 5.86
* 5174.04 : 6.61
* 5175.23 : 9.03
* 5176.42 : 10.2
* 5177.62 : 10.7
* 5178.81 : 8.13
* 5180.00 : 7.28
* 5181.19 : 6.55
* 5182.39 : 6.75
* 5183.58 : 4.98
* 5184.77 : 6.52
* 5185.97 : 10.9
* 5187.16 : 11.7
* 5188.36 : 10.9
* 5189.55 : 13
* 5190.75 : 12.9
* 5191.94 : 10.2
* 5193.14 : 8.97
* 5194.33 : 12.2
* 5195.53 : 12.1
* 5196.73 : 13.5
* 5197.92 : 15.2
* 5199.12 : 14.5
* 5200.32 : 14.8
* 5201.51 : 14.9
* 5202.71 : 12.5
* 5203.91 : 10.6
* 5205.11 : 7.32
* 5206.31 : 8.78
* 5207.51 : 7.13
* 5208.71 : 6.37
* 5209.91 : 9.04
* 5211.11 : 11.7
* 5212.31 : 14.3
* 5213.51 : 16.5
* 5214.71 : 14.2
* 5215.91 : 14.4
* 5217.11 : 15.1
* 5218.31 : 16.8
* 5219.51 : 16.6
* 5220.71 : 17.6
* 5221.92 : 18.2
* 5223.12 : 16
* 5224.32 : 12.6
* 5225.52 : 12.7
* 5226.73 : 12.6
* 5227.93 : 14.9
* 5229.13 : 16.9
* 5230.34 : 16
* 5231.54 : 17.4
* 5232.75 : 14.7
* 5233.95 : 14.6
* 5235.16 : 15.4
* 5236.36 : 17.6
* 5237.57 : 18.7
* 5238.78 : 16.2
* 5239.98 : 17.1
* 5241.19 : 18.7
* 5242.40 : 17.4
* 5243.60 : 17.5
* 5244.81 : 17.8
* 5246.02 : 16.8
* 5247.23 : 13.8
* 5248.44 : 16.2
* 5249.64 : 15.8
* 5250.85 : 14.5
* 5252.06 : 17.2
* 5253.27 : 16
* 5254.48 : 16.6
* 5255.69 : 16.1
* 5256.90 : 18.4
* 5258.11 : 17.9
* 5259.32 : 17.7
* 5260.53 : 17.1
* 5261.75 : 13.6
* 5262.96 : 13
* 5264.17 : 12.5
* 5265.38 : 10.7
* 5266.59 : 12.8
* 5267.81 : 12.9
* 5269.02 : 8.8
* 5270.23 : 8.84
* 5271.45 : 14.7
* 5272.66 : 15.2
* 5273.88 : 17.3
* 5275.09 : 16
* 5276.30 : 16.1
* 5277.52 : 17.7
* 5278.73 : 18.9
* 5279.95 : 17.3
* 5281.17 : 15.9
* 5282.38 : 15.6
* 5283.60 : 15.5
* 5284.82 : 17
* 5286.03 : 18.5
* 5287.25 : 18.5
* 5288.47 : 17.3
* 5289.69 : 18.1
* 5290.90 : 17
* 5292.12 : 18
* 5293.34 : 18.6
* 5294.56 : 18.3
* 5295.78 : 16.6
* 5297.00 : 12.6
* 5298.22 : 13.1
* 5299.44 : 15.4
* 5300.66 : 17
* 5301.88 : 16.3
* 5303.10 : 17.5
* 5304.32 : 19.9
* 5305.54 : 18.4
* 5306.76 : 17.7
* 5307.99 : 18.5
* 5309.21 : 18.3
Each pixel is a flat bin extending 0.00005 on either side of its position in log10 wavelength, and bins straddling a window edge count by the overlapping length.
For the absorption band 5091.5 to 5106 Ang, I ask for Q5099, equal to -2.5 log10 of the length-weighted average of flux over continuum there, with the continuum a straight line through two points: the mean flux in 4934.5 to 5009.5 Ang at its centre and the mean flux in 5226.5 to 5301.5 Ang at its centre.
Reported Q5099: 0.304 mag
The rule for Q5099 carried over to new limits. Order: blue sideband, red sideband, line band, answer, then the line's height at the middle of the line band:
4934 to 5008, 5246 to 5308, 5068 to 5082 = 0.27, 14.3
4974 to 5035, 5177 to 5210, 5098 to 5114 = 0.13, 11.2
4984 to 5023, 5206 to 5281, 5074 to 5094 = 0.16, 13.1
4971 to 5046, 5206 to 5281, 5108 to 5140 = 0.23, 13.6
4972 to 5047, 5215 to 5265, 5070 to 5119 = 0.22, 13.6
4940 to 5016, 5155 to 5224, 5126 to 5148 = 0.06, 11.7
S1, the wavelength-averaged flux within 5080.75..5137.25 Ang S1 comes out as 10.9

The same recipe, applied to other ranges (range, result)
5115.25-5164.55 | 11.1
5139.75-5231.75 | 11.4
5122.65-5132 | 9.85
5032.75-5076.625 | 11.5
